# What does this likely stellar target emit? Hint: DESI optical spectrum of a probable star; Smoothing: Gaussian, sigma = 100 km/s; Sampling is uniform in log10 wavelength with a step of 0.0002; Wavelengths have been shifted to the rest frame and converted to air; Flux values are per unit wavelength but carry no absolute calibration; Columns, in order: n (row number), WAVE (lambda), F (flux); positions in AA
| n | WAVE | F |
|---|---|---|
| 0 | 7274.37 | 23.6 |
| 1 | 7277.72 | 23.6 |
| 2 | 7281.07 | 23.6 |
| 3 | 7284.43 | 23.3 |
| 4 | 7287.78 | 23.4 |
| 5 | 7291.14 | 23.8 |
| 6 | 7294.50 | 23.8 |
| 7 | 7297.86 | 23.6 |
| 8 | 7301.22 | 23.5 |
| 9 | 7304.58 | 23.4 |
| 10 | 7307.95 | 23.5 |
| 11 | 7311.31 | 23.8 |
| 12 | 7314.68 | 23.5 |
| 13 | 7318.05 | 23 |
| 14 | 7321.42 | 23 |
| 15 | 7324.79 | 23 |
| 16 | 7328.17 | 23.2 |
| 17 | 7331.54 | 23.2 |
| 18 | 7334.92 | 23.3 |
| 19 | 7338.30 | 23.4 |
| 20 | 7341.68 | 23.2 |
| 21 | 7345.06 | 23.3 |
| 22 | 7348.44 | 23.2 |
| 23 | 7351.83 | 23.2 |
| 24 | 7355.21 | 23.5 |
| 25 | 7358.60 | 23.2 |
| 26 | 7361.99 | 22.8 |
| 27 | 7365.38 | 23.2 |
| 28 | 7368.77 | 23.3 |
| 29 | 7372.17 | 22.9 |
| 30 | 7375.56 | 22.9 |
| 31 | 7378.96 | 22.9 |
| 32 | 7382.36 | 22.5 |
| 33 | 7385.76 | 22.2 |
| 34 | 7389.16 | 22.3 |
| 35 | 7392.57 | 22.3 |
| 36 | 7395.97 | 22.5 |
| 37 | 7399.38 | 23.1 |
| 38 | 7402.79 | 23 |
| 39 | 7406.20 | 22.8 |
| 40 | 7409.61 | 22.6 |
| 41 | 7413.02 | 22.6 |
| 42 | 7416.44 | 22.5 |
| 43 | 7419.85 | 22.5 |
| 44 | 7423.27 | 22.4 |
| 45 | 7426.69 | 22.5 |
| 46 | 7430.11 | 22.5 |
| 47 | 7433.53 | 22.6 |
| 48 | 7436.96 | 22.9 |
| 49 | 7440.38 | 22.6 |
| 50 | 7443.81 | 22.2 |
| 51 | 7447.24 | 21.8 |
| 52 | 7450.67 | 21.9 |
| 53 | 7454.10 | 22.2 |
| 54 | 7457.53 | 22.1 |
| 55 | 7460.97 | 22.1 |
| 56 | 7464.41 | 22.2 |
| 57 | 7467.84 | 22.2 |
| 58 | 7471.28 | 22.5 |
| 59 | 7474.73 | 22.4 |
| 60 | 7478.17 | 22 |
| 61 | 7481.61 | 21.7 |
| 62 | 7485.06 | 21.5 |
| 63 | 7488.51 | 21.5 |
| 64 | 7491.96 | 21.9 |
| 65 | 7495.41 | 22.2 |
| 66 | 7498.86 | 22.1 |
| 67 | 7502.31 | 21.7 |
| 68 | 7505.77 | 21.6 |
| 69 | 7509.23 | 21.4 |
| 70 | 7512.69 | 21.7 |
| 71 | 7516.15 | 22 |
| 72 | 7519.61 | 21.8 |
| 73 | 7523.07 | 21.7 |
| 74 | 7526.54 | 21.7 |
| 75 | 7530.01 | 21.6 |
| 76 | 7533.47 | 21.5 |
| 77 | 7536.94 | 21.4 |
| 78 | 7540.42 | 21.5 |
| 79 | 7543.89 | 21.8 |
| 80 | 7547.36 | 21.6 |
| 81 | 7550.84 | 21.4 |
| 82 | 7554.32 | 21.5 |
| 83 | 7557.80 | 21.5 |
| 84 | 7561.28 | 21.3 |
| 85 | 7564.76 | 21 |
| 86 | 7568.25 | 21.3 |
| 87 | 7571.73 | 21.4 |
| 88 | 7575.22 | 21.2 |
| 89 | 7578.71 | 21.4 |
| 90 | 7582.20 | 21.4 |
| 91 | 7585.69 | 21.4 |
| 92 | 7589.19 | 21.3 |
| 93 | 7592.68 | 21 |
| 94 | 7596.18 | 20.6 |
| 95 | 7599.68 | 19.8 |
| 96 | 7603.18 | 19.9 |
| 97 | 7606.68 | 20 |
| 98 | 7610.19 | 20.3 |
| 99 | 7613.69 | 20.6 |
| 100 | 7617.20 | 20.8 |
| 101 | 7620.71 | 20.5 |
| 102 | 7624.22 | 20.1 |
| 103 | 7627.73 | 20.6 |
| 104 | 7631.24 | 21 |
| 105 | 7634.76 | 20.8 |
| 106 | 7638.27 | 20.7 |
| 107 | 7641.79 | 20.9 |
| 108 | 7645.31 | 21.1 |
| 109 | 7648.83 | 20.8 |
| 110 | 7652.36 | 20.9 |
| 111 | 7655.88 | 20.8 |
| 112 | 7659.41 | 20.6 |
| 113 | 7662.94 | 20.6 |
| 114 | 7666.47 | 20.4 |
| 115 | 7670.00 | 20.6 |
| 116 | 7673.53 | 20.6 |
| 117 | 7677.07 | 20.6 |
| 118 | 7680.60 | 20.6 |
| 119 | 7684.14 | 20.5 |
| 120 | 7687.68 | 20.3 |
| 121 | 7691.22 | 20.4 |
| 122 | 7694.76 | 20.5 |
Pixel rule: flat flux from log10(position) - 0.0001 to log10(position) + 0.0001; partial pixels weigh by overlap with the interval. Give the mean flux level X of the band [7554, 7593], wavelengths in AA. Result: 21.3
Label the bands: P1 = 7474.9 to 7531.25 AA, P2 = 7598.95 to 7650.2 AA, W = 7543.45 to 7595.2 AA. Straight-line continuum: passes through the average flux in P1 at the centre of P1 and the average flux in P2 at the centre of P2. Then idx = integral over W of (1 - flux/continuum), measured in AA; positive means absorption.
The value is -0.6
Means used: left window 21.8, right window 20.5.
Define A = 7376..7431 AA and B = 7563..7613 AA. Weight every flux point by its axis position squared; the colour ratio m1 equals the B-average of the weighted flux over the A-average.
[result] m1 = 0.97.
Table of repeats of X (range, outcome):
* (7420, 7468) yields 22.3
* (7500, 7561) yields 21.6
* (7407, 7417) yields 22.6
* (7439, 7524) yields 22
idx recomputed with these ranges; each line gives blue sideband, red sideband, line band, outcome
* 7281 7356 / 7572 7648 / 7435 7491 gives -0.1 AA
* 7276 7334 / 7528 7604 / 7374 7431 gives 0.0 AA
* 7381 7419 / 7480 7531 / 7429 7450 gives -0.1 AA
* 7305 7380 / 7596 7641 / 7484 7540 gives -0.5 AA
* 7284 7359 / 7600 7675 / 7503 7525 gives 0.0 AA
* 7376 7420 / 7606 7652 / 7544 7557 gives -0.1 AA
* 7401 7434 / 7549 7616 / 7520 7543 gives -0.1 AA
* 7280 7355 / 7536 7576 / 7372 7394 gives 0.3 AA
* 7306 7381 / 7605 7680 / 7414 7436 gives 0.0 AA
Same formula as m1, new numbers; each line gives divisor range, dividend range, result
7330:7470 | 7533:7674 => 0.97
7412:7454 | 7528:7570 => 0.99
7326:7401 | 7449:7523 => 0.99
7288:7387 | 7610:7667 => 0.97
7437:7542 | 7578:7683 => 0.98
